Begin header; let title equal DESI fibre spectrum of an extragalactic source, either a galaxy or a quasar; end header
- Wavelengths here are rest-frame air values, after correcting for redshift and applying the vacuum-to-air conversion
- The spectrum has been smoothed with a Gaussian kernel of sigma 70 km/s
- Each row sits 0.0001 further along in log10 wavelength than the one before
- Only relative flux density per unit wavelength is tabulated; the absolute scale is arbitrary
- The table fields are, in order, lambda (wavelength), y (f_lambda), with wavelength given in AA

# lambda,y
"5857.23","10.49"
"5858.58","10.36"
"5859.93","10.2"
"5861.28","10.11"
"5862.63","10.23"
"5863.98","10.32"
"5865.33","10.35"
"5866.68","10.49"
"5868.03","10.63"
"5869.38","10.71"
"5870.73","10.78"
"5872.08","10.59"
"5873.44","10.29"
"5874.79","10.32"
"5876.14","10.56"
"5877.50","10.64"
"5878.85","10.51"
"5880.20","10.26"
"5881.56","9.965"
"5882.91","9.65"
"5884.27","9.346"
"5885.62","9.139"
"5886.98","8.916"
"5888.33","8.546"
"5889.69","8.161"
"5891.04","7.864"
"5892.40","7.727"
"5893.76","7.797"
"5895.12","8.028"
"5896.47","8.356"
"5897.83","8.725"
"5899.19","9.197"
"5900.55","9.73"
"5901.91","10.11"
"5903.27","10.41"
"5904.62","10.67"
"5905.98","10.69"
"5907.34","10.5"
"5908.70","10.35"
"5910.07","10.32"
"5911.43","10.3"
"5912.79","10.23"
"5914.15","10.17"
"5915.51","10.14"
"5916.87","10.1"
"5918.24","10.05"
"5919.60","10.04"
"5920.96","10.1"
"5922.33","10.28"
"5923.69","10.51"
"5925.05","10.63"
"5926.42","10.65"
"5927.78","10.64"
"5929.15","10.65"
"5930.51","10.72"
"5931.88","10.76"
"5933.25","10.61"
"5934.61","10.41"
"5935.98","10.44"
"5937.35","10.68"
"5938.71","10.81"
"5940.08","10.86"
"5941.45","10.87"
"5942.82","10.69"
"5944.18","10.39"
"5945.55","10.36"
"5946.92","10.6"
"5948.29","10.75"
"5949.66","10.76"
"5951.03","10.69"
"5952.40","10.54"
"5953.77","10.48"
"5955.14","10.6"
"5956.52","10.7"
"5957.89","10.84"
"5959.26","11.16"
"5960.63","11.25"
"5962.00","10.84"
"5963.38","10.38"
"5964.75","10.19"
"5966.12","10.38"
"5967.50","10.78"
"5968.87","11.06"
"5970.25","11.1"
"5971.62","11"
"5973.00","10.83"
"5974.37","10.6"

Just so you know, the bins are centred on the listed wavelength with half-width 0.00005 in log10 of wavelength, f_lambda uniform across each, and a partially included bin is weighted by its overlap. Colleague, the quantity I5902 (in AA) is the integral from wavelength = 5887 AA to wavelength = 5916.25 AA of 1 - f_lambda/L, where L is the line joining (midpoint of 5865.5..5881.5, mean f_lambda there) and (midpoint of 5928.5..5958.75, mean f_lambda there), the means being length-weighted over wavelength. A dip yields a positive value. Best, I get 3.2 AA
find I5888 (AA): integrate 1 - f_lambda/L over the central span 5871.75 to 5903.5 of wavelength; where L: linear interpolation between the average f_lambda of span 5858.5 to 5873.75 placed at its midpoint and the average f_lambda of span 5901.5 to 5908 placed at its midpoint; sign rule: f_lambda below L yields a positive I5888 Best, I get 3.4 AA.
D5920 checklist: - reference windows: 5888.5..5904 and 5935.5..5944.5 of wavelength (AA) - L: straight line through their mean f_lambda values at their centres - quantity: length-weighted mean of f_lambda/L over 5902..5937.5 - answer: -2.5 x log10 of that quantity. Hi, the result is -0.07 mag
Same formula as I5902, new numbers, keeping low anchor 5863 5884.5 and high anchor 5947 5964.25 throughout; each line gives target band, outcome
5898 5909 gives 0.4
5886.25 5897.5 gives 2.4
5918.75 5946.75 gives 0.2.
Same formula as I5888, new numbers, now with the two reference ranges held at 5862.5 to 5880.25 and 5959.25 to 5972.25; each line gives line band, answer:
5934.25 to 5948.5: 0.13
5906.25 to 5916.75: 0.33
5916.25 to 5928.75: 0.37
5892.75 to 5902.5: 1.64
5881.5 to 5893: 1.95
